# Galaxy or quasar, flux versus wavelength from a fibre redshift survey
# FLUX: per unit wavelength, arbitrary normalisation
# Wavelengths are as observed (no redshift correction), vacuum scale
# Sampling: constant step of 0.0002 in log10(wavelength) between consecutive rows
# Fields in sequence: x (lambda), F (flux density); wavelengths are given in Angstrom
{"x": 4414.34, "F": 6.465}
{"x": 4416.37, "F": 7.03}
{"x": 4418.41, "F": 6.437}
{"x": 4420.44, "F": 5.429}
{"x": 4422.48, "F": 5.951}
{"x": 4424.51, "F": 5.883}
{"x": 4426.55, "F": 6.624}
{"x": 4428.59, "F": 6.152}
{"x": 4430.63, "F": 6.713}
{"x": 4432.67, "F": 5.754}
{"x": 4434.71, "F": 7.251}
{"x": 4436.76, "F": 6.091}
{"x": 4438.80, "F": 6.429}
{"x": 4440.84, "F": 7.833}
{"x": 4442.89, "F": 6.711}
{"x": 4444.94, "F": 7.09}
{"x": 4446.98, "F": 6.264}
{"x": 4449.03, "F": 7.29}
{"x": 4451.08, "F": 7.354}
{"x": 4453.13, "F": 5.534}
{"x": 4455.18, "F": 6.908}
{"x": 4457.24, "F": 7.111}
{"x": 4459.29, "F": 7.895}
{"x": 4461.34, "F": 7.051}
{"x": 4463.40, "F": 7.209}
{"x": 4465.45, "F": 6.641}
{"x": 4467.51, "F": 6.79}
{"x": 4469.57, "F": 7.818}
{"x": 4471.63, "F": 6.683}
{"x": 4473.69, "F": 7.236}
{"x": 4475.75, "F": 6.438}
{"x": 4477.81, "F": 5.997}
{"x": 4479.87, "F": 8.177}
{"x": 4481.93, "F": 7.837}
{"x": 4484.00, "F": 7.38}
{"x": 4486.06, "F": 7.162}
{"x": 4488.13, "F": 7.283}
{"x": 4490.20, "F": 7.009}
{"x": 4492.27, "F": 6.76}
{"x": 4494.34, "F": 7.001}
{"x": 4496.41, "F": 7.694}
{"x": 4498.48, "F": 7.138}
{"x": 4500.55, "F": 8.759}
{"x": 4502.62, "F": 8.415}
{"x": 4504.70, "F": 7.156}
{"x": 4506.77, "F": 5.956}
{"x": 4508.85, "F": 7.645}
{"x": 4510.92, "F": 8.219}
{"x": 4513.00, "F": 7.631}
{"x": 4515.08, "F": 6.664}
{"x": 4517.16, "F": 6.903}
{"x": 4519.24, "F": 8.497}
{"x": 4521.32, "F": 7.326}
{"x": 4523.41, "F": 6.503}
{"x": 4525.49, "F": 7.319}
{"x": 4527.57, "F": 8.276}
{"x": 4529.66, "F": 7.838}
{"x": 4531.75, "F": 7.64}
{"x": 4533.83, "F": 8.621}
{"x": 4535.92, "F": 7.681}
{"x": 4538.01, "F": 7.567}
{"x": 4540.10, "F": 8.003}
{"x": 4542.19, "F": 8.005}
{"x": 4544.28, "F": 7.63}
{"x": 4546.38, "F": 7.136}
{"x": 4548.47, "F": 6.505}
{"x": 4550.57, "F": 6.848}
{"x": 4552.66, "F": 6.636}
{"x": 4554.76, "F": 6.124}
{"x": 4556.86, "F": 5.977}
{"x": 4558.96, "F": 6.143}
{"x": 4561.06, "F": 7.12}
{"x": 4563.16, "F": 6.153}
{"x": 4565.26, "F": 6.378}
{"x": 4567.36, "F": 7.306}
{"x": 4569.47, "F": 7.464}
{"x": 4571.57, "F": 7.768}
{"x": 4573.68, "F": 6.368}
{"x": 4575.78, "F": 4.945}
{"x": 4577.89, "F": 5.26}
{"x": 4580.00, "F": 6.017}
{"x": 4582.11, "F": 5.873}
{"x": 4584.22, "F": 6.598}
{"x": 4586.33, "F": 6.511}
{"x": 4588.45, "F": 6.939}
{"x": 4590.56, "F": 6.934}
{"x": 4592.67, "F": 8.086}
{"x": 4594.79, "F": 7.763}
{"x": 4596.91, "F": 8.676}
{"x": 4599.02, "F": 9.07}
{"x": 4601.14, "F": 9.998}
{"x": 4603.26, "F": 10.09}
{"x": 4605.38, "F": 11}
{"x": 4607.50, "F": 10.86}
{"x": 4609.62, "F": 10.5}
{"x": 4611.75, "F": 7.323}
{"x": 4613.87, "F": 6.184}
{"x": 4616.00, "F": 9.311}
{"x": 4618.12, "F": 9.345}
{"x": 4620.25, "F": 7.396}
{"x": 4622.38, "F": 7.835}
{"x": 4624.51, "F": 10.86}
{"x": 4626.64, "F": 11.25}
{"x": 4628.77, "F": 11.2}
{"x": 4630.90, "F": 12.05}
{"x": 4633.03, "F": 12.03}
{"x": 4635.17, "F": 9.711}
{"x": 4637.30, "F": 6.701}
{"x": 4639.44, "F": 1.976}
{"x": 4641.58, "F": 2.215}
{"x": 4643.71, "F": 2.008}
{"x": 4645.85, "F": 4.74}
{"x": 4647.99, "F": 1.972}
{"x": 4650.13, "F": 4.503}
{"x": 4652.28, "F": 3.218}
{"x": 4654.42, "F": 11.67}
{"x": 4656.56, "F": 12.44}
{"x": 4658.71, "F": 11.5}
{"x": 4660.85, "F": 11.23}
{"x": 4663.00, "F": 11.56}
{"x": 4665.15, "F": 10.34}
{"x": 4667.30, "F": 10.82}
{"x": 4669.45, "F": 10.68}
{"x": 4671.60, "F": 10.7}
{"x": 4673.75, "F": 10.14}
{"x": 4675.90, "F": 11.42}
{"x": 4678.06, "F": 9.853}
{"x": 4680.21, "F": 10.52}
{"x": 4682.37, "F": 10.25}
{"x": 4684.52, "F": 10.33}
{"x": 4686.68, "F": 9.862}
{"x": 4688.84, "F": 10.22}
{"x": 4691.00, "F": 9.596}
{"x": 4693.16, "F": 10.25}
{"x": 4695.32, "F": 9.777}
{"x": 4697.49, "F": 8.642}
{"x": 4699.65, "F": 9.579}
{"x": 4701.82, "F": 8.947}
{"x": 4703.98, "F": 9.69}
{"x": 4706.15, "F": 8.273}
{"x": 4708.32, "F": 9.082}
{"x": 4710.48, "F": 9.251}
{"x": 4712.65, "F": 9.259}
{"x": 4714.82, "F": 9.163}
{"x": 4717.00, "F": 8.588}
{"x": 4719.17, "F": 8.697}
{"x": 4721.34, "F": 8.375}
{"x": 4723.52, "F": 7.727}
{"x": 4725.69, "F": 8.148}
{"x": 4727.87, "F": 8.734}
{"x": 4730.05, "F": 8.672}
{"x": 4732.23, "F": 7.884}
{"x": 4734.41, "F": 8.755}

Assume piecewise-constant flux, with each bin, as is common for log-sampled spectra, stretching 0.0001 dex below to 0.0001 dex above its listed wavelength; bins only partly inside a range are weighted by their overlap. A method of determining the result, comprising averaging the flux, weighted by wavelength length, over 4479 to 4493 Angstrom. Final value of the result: 7.37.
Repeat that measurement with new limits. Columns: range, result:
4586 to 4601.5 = 7.98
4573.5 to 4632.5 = 8.44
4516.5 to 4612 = 7.49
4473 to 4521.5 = 7.35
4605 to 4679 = 8.74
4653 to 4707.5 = 10.3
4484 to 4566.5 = 7.27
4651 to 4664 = 10.2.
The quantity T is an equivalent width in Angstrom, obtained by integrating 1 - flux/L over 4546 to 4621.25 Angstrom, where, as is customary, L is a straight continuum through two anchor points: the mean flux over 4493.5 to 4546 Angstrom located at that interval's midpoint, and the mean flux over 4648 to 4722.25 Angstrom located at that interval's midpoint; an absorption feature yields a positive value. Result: 8.18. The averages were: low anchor 7.6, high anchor 9.55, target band 7.47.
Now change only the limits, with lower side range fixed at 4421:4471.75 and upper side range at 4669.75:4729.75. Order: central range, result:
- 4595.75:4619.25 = -2.30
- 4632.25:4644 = 3.89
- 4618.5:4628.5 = -0.97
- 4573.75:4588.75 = 4.02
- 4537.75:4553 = 0.97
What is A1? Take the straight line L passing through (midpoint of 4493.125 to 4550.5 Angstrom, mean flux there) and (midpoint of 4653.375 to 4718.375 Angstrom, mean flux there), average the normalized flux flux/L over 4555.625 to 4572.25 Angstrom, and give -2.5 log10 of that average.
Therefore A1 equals 0.21 mag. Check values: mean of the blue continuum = 7.53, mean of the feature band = 6.76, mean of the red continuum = 10.1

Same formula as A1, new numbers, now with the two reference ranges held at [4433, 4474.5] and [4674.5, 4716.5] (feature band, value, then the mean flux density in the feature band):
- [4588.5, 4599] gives 0.08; 7.9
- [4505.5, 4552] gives 0.05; 7.47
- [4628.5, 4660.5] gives 0.25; 7.19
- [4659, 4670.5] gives -0.18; 11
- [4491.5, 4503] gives -0.03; 7.61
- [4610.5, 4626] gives 0.05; 8.43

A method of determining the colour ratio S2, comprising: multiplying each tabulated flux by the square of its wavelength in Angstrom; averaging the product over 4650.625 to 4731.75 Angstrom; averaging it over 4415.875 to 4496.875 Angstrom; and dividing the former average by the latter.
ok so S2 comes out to 1.6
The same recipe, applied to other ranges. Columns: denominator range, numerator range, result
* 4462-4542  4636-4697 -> 1.25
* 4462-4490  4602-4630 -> 1.42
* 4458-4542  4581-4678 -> 1.22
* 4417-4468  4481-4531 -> 1.15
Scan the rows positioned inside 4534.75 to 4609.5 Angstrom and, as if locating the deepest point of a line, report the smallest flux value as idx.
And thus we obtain 4.945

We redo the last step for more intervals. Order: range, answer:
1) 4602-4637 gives 6.184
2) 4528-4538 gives 7.64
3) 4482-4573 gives 5.956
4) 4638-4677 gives 1.972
